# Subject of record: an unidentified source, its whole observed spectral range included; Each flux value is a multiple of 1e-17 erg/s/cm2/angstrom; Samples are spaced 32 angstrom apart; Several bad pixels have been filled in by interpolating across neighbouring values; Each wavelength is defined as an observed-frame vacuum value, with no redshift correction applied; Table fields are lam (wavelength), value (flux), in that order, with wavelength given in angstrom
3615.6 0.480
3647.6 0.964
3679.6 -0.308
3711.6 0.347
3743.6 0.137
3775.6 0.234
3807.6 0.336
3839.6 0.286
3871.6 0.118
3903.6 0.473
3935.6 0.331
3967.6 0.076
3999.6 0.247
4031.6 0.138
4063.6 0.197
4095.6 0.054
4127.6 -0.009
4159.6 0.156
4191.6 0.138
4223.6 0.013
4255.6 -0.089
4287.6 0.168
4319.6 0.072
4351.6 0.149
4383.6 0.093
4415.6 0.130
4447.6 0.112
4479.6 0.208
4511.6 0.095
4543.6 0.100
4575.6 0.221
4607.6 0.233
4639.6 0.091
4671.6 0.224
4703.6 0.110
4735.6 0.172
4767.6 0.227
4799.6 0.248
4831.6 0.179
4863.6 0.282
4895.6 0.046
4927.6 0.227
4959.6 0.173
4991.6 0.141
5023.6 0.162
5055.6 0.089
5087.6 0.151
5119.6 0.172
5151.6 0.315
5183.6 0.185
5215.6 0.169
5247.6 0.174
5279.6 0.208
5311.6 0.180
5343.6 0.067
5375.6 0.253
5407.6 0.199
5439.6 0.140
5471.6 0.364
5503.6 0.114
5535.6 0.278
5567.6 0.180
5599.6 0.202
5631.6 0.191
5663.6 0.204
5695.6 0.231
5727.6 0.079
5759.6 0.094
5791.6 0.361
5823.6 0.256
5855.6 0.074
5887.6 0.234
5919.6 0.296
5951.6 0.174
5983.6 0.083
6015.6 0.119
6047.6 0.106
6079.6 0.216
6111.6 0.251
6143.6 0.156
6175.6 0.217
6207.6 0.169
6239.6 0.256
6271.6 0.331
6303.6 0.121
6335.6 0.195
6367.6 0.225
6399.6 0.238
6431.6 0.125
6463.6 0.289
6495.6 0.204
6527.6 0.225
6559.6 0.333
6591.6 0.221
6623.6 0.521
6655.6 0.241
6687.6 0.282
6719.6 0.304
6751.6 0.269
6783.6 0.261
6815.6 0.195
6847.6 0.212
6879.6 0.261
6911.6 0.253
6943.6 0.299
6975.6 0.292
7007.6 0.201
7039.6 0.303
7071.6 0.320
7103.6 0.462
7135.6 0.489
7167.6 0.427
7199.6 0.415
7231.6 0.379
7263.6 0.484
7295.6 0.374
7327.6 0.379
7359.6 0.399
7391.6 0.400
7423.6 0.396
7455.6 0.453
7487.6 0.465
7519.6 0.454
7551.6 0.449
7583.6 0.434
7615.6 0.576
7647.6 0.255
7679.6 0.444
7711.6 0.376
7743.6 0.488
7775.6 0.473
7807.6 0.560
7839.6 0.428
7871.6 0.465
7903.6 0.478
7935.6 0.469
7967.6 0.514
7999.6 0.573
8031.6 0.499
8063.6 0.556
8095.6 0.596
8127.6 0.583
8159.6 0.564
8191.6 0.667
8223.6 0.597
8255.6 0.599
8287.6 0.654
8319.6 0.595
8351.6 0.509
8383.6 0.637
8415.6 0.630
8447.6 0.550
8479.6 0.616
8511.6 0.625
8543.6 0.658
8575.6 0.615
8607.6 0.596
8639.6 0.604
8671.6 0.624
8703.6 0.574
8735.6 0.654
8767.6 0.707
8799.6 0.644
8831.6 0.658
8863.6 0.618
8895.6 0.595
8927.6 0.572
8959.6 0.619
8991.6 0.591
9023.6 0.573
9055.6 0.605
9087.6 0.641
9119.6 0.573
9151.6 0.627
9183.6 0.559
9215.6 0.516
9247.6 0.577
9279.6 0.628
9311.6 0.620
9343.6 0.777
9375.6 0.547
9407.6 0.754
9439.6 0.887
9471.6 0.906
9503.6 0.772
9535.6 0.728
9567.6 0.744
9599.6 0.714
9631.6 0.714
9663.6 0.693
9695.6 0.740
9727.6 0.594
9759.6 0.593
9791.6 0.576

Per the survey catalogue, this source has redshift 0.777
